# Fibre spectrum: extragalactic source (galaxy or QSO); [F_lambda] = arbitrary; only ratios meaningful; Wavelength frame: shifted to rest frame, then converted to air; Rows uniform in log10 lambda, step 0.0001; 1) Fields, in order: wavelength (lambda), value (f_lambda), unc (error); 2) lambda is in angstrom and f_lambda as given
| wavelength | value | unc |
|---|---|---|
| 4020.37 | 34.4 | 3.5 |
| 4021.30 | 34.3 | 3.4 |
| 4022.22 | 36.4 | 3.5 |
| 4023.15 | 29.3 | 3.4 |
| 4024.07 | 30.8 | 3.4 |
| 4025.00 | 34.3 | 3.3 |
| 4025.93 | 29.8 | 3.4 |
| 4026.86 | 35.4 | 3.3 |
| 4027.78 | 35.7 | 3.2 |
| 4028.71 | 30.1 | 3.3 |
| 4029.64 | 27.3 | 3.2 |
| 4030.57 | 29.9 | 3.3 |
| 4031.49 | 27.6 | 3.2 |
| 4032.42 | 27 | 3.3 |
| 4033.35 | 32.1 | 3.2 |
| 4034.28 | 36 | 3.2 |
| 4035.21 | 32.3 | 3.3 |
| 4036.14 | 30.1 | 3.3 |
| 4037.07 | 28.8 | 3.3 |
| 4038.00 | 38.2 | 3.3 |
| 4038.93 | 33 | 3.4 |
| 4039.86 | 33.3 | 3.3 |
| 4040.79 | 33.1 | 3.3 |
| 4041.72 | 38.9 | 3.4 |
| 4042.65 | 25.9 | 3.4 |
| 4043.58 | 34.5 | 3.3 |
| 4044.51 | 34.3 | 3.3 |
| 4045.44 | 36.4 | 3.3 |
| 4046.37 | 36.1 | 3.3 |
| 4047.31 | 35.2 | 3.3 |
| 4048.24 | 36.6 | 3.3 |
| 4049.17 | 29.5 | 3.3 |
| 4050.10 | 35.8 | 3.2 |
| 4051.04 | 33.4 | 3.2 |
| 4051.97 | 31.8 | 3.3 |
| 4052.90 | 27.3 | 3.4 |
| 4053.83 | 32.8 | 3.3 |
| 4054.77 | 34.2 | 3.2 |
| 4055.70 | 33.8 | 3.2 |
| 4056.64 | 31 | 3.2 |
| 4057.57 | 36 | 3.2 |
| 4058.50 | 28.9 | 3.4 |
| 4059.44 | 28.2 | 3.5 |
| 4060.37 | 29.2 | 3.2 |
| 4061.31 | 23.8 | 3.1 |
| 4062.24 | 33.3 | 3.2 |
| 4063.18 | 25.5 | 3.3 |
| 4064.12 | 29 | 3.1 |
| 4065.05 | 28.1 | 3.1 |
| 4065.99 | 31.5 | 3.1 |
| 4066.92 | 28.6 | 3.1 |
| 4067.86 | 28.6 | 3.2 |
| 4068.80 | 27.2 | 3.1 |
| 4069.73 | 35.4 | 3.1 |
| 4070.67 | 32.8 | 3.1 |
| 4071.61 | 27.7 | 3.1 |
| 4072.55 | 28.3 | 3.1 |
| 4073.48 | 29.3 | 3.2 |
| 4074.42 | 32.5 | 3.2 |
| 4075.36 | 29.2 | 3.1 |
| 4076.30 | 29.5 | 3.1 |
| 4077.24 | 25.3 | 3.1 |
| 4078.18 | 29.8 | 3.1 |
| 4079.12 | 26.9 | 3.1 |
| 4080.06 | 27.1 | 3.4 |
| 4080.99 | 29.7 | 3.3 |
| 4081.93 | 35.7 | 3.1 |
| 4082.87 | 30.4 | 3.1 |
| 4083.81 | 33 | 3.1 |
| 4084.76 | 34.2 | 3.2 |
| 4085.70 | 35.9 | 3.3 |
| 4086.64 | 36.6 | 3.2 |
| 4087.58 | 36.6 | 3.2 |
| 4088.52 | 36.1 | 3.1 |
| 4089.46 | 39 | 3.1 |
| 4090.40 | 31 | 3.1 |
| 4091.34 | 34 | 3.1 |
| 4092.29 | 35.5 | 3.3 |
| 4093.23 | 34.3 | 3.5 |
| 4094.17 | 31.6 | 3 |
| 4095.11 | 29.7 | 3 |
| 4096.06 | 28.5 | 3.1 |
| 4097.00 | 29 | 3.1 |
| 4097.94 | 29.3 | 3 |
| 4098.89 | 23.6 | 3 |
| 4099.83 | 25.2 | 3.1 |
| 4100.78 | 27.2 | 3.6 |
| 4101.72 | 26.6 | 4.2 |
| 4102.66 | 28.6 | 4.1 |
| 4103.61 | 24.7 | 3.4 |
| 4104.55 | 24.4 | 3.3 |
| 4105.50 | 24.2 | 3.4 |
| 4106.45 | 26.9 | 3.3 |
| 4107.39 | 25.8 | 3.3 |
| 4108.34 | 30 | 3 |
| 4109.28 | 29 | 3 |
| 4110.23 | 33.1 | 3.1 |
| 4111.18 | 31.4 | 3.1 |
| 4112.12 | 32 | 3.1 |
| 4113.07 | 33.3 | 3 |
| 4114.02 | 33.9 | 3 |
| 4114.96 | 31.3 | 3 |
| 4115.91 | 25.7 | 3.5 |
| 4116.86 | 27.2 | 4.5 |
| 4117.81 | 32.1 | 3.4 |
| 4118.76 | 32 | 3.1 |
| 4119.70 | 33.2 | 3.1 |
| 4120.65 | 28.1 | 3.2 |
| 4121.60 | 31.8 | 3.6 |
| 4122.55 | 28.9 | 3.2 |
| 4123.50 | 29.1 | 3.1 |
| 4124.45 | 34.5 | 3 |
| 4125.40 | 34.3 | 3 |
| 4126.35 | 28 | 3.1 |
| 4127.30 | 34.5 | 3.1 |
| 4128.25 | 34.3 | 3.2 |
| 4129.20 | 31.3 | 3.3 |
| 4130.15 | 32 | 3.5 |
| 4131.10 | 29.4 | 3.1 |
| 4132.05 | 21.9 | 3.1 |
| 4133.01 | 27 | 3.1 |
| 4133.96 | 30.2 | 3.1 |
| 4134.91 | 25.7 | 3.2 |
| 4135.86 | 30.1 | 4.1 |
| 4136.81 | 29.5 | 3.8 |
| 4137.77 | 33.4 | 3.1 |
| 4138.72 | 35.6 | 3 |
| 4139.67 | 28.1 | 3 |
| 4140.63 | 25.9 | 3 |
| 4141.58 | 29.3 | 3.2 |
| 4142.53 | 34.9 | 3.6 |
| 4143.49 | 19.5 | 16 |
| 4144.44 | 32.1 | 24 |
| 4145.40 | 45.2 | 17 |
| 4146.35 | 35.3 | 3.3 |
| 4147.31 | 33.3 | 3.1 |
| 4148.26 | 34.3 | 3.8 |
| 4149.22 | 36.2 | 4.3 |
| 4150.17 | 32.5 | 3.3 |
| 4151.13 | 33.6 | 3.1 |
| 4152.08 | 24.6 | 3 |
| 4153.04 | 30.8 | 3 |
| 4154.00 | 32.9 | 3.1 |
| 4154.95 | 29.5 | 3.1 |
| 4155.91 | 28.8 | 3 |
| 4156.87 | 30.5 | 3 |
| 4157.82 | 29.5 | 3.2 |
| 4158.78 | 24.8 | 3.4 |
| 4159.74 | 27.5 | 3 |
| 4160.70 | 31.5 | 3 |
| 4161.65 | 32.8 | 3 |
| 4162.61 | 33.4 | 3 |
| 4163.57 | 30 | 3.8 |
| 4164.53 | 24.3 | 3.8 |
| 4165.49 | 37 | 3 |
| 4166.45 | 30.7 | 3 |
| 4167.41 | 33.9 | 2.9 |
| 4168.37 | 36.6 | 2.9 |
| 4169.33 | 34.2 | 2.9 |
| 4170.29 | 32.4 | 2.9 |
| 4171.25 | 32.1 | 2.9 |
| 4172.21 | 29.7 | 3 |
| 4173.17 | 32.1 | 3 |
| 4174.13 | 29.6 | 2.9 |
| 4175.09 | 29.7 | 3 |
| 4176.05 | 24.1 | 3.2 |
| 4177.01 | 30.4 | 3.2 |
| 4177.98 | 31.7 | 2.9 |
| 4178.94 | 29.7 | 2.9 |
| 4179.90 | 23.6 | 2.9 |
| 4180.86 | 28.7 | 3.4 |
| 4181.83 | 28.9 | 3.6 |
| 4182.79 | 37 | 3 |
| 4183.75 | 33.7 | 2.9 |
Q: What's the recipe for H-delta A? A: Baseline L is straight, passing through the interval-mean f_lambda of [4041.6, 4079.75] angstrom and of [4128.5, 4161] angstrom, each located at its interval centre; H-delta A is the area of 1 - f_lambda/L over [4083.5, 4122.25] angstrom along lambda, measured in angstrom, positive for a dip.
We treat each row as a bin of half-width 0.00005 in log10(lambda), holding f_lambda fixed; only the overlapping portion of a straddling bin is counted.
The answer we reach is 0.1 angstrom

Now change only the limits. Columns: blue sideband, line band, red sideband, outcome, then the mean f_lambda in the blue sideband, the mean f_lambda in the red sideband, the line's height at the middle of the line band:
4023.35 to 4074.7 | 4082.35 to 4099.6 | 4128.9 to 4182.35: -0.78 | 31.6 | 30.6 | 31.2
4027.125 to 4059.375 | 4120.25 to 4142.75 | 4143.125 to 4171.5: 1.14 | 32.5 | 31.7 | 31.9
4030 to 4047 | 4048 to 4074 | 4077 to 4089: 1.49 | 32.6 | 32.2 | 32.4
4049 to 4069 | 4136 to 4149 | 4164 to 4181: -0.64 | 30.4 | 30.6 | 30.6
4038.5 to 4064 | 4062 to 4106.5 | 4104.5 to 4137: 1.43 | 32.2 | 30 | 31.2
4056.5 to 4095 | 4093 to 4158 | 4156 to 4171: 2.17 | 31.1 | 31.2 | 31.2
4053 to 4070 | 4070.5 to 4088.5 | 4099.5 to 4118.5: -0.97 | 30.2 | 28.7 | 29.6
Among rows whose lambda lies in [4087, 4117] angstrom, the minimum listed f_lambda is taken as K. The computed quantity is 23.6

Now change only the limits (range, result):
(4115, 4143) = 21.9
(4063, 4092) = 25.3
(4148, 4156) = 24.6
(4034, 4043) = 25.9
